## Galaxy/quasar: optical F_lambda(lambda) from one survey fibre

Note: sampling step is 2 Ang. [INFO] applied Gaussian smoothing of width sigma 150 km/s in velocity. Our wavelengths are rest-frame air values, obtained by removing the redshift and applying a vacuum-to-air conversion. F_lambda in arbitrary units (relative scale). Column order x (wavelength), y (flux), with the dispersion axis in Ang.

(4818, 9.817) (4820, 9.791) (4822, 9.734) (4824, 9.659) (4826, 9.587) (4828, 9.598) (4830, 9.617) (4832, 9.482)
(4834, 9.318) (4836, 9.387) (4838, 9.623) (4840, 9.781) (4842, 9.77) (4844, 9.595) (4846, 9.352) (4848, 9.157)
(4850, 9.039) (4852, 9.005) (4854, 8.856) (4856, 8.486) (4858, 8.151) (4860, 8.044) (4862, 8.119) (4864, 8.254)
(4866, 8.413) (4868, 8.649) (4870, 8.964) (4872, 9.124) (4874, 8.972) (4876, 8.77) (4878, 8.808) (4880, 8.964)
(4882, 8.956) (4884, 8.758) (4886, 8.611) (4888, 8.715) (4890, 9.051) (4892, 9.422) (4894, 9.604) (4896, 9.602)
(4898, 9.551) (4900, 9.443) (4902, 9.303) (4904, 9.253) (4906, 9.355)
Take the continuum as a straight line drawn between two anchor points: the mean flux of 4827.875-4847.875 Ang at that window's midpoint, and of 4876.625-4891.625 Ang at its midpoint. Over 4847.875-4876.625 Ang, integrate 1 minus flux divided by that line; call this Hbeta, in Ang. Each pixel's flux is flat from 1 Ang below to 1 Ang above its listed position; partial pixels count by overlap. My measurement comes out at 1.6 Ang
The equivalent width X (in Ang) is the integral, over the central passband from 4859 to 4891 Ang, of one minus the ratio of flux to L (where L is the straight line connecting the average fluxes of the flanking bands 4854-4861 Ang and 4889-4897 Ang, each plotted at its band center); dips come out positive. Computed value 0.6 Ang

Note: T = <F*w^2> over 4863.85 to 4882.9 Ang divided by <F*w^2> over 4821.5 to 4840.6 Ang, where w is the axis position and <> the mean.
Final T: 0.9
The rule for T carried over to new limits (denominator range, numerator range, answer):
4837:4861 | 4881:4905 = 1.03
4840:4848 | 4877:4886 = 0.94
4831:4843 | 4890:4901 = 1.02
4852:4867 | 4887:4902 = 1.13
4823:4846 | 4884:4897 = 0.98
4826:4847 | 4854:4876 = 0.90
